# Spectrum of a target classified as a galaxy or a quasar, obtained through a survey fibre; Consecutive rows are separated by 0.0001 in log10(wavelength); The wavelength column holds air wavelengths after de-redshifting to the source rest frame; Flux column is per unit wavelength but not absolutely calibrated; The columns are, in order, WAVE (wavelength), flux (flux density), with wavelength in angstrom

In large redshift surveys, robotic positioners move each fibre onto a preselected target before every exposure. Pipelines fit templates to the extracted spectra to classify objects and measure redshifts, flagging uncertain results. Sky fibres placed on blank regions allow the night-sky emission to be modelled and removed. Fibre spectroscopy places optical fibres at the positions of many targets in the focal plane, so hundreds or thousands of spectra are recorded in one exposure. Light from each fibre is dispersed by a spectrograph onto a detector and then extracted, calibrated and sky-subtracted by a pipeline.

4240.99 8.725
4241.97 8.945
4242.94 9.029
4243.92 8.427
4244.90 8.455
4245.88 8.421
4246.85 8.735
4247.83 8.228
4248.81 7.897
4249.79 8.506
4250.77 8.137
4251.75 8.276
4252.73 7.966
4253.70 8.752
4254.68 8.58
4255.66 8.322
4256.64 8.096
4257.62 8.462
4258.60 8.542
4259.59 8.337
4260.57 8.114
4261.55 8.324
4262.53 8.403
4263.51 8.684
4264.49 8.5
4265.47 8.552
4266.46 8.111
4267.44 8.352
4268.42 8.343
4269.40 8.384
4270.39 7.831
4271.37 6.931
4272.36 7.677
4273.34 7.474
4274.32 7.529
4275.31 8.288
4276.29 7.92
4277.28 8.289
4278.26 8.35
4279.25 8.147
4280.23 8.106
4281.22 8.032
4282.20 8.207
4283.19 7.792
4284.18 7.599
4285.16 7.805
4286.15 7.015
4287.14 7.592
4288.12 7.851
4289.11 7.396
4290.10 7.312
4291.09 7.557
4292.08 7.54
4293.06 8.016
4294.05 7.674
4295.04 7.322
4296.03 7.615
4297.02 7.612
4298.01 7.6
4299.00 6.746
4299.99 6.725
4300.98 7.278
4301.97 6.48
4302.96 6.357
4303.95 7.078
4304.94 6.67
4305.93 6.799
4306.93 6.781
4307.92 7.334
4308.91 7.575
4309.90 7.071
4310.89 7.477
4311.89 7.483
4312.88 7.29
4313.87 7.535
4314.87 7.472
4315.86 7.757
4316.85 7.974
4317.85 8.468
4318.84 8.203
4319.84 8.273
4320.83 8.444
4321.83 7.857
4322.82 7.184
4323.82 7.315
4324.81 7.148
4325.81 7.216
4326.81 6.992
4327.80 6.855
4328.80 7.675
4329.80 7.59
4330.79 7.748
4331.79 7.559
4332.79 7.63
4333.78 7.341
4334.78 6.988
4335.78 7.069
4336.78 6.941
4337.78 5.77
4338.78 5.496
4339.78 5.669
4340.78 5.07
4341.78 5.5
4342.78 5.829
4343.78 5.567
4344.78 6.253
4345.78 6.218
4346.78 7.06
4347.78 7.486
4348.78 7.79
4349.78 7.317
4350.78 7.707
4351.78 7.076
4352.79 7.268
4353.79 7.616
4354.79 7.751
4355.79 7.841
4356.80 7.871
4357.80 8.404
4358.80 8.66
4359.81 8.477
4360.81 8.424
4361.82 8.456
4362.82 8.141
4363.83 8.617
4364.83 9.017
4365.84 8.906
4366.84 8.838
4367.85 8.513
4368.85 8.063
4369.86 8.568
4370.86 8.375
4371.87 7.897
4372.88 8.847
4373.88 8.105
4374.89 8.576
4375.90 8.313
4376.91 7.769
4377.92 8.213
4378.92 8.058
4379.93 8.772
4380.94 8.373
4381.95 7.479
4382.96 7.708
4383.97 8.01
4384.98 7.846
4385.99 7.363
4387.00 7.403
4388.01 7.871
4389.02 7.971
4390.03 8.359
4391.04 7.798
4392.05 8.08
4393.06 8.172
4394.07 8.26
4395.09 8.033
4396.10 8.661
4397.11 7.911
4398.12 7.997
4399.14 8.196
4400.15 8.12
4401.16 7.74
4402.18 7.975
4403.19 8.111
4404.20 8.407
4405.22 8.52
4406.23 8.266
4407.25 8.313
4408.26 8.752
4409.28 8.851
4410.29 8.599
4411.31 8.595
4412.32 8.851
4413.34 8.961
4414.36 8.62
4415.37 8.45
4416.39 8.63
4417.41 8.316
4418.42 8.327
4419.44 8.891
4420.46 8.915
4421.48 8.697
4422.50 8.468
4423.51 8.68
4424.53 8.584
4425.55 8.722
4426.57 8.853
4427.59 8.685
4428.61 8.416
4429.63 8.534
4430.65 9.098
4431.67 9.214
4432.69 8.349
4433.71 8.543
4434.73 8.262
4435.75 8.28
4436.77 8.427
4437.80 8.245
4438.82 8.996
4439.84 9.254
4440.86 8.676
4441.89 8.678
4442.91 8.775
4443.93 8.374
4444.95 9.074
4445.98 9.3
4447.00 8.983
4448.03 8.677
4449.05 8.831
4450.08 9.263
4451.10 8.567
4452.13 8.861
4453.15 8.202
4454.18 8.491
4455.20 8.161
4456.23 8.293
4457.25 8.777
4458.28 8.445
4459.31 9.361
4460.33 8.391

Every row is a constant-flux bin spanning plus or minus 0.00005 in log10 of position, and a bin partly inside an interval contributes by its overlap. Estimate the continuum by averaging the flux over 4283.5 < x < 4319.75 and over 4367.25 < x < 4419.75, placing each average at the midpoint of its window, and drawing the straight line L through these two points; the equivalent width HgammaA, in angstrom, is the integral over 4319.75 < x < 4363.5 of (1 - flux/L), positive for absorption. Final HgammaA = 3.01 angstrom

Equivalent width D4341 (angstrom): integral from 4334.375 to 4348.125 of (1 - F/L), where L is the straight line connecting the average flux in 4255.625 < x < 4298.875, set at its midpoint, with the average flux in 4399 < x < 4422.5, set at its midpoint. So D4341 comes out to 3.4 angstrom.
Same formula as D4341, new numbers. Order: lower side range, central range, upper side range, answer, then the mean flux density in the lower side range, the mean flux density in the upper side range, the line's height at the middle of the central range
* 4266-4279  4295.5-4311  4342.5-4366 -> 1.5 angstrom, 7.96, 7.66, 7.85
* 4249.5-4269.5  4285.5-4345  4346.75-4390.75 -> 7.7 angstrom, 8.37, 8.08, 8.22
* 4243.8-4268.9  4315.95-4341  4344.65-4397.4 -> 2.8 angstrom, 8.37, 8.02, 8.15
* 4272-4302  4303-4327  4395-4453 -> 1.2 angstrom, 7.65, 8.59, 7.84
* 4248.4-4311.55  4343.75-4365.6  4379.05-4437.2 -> 1.0 angstrom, 7.78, 8.35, 8.11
